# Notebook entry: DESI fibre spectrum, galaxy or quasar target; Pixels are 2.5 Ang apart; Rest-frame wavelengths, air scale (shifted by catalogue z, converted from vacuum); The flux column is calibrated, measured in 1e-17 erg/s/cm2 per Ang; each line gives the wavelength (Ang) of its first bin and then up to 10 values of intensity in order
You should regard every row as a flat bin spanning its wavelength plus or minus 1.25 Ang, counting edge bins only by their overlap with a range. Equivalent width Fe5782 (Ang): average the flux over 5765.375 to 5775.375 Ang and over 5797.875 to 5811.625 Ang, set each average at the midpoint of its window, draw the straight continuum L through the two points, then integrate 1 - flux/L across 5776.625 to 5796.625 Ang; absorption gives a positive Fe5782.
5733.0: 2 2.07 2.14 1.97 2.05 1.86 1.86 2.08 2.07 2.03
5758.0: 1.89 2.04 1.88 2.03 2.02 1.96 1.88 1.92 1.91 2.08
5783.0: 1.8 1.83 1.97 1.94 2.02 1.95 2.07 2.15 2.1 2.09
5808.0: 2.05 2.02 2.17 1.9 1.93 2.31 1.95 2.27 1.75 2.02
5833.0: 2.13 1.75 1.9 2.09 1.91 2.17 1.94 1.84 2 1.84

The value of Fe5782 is 0.79 Ang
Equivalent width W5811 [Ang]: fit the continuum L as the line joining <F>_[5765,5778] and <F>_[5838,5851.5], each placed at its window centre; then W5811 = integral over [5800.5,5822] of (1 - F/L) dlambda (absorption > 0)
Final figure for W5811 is -1.1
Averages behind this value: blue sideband 1.95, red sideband 1.98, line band 2.07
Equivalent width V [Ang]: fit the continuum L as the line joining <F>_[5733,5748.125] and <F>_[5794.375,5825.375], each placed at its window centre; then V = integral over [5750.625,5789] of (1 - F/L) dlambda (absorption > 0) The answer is 1.3 Ang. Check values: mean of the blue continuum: 2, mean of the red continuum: 2.07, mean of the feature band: 1.96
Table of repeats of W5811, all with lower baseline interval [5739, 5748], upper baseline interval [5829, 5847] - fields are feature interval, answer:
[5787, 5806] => -0.6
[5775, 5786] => 0.3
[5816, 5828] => -0.5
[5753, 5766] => -0.1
